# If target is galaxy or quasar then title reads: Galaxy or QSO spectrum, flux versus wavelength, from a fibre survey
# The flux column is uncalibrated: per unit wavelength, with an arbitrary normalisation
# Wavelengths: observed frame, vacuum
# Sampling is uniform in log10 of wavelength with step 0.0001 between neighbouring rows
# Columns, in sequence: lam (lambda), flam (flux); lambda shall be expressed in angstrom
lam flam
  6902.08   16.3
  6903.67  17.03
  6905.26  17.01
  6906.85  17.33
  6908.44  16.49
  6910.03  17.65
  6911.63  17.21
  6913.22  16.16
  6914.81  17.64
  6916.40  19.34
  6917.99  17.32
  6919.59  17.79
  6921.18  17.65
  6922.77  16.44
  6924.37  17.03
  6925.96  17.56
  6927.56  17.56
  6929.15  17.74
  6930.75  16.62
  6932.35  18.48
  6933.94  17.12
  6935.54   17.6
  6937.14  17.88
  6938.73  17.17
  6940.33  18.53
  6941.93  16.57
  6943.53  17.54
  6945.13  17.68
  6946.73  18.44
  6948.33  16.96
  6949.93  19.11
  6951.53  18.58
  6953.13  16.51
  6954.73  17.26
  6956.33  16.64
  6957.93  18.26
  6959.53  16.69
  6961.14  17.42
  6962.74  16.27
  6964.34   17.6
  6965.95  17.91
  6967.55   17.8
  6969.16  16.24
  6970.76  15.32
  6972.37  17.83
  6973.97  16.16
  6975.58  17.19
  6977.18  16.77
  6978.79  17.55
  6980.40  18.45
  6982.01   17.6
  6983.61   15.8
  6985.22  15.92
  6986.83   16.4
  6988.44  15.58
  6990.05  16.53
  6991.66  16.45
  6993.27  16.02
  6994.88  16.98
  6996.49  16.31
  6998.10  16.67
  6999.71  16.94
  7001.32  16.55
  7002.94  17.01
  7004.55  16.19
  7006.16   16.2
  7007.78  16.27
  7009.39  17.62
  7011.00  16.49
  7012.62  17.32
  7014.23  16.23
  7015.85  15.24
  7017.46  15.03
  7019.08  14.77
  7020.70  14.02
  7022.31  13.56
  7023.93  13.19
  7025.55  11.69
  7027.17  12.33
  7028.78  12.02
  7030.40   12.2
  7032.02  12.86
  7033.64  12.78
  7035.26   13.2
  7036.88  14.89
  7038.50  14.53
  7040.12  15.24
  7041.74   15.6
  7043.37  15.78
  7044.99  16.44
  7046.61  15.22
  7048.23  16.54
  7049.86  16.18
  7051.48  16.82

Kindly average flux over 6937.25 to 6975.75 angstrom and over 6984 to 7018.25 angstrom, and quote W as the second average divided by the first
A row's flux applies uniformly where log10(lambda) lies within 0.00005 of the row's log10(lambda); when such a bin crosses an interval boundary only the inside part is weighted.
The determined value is 0.94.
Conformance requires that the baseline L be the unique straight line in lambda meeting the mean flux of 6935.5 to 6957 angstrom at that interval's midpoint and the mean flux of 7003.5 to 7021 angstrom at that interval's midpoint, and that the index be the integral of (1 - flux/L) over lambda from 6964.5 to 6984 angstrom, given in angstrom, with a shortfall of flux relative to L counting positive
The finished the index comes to -0.2 angstrom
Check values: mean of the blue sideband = 17.6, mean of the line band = 17.1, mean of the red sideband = 16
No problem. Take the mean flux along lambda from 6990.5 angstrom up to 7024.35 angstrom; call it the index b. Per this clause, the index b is 16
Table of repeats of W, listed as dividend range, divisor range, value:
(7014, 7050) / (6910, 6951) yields 0.81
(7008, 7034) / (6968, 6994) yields 0.86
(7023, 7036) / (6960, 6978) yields 0.74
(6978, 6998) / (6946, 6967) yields 0.95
